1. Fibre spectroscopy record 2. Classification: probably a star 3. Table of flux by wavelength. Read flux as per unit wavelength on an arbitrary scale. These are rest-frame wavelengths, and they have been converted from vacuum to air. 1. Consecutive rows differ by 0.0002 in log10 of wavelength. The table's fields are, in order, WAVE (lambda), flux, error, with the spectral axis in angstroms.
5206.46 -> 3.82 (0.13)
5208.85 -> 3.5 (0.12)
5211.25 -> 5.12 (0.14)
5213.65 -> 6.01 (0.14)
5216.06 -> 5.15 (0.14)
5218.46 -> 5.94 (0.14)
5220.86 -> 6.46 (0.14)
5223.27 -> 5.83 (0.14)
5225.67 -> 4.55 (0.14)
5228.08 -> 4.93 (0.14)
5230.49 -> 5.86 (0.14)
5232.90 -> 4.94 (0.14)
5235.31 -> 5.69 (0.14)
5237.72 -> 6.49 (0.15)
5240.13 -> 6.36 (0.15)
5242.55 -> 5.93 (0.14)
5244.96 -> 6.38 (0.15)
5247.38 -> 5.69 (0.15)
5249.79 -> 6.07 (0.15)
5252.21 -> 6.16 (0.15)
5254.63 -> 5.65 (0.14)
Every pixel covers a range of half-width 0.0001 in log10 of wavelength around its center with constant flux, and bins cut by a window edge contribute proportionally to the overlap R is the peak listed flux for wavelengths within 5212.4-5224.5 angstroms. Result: 6.46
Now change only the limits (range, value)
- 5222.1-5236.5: 5.86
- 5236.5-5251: 6.49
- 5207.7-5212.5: 5.12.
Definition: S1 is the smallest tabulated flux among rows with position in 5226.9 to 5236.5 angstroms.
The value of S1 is 4.93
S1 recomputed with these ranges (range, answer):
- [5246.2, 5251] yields 5.69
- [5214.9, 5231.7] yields 4.55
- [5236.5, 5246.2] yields 5.93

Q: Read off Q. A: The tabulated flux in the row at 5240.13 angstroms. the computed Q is 6.36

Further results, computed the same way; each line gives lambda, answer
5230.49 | 5.86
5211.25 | 5.12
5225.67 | 4.55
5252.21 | 6.16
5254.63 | 5.65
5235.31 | 5.69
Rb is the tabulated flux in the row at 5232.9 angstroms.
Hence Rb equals 4.94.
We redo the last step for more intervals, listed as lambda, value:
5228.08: 4.93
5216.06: 5.15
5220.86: 6.46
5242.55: 5.93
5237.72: 6.49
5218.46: 5.94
